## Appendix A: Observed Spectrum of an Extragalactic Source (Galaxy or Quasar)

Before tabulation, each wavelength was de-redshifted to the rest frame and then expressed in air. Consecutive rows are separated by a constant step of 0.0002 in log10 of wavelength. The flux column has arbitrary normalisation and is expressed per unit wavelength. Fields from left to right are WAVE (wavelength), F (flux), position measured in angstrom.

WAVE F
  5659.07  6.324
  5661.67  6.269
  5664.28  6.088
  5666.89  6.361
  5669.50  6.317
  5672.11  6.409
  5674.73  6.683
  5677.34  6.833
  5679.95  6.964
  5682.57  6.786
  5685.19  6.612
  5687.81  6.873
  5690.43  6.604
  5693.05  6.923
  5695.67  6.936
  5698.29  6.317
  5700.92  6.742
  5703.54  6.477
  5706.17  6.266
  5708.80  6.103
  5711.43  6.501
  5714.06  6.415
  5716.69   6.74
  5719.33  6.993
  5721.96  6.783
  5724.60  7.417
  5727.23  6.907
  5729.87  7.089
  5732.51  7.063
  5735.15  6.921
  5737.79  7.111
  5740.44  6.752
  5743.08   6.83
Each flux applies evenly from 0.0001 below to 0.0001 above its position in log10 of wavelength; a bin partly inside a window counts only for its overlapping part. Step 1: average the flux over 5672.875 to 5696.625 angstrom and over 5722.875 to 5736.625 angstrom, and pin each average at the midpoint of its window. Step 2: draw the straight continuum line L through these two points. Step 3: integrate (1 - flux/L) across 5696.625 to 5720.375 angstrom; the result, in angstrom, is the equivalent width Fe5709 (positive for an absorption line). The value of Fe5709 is 1.5 angstrom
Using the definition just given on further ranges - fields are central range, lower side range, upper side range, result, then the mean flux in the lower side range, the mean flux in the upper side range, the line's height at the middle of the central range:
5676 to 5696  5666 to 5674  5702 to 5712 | -1.4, 6.38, 6.33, 6.36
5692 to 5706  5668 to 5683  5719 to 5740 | 0.4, 6.65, 7.03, 6.82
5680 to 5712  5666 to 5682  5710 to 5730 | 0.5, 6.61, 6.84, 6.72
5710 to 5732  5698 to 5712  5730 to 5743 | -0.6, 6.4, 6.96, 6.68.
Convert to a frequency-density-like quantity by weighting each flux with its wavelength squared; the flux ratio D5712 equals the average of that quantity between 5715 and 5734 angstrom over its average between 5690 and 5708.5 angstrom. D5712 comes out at 1.1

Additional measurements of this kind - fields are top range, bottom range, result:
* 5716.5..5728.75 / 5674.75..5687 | 1.04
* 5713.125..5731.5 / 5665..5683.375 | 1.07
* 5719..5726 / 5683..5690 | 1.07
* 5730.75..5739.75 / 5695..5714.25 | 1.10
